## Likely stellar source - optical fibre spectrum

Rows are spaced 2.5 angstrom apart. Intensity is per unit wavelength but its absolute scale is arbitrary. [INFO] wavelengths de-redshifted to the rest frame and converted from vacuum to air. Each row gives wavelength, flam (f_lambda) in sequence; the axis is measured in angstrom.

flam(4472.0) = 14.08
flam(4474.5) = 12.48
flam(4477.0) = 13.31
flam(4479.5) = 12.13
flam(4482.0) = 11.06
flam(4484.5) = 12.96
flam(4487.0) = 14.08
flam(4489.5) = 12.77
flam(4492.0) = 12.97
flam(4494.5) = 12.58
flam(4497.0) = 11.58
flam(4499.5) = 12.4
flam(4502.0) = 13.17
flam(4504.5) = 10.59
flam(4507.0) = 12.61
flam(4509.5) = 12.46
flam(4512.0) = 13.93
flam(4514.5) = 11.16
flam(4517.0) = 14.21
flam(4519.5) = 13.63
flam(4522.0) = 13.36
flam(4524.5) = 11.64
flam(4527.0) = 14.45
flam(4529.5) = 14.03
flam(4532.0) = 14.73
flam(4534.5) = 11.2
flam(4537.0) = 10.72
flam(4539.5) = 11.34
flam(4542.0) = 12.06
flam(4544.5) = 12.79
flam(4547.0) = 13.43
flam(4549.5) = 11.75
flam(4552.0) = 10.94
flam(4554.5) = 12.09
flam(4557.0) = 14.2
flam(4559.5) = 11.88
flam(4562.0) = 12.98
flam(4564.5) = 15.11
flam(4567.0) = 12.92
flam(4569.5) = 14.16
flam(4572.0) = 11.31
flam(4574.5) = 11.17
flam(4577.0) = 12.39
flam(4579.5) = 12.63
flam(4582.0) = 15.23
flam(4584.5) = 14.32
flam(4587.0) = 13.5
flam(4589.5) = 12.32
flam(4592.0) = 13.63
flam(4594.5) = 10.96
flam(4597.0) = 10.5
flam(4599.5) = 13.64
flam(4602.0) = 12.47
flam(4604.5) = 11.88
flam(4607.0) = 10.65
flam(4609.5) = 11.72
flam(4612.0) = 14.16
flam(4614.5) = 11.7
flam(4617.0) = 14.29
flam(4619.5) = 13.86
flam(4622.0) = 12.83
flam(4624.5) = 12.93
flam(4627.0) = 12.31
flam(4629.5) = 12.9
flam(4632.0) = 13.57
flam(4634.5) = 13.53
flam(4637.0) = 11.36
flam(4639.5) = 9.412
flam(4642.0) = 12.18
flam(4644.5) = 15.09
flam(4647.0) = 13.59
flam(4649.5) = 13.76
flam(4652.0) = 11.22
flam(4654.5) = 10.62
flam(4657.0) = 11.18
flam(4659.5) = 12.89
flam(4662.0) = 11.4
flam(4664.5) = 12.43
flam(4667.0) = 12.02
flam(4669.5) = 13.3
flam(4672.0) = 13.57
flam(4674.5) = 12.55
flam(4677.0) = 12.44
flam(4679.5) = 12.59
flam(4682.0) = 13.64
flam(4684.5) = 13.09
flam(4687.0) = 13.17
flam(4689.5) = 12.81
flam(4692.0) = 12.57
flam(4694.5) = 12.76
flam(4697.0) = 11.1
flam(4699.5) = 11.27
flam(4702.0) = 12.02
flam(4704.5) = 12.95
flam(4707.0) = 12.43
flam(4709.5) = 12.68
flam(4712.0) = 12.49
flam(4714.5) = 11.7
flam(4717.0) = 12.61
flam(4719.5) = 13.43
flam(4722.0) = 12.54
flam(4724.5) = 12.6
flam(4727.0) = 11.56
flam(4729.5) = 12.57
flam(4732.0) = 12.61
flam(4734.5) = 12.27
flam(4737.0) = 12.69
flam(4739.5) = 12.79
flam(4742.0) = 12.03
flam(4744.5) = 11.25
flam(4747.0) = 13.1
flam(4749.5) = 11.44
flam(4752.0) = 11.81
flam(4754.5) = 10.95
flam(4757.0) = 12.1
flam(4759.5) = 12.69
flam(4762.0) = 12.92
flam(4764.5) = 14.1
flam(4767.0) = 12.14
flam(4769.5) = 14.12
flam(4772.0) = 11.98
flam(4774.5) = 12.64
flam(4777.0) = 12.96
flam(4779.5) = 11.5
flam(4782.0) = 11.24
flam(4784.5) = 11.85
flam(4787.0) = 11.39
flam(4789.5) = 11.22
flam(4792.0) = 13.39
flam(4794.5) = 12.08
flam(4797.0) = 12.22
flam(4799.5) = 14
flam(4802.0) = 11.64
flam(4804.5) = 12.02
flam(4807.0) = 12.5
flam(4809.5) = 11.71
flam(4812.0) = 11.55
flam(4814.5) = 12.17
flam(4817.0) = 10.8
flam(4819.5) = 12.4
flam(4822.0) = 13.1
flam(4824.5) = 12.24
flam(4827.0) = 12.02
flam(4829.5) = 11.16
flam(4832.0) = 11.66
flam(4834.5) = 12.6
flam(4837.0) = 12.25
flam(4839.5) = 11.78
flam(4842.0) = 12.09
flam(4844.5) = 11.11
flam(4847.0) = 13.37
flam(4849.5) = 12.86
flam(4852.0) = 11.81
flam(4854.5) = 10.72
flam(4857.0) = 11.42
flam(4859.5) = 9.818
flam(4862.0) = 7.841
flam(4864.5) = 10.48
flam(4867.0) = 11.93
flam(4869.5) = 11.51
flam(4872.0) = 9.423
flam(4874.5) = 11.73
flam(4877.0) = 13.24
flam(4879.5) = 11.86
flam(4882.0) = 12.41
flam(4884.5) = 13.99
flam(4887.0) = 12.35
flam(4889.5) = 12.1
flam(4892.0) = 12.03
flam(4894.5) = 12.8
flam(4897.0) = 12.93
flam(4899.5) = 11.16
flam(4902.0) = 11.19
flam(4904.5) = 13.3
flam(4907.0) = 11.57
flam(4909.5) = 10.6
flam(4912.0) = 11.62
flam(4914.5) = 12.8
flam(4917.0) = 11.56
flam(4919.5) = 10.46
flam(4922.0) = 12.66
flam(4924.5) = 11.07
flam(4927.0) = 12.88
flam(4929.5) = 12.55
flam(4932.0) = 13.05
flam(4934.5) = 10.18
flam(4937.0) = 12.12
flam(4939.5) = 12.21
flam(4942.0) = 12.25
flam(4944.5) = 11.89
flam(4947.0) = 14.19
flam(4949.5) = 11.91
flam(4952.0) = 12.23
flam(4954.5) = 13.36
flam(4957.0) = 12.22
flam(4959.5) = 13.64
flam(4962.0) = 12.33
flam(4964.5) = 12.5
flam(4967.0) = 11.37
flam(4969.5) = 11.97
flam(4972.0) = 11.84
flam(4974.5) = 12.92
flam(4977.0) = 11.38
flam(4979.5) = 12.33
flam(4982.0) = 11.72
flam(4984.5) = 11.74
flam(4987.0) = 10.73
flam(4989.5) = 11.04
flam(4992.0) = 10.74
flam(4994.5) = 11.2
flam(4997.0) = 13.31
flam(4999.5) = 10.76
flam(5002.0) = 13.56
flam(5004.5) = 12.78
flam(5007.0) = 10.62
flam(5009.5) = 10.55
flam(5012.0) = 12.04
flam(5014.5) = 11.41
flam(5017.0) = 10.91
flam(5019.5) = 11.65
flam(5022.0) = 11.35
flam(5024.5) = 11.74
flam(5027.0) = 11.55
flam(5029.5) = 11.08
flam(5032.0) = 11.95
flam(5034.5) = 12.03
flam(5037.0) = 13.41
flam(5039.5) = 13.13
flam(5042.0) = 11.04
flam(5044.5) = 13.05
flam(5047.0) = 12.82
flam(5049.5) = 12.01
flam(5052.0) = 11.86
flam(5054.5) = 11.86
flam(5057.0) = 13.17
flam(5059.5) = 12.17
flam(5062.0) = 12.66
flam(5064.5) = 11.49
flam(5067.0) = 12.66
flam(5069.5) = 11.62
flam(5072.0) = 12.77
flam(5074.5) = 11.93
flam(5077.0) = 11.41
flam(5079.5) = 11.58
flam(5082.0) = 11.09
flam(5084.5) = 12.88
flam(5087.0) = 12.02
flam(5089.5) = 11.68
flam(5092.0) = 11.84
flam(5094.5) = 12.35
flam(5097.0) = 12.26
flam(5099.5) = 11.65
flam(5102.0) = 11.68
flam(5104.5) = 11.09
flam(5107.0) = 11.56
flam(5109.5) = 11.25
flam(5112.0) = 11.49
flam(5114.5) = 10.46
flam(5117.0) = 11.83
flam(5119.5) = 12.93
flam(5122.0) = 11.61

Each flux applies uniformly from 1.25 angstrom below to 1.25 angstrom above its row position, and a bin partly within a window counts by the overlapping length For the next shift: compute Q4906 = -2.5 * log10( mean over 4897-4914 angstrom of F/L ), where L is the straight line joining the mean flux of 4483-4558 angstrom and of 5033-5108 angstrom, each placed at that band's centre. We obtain 0.05 mag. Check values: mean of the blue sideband 12.7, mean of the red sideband 12.1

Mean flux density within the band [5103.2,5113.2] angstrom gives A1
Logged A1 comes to 11.3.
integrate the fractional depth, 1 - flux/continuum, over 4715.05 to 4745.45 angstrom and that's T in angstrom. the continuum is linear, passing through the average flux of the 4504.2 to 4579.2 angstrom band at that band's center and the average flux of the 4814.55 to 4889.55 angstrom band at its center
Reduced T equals -0.8 angstrom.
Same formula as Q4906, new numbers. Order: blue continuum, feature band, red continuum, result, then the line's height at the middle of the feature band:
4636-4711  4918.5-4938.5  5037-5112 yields 0.025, 12.2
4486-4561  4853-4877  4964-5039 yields 0.125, 12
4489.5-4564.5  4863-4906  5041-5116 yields 0.015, 12.2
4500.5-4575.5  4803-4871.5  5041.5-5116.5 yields 0.056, 12.3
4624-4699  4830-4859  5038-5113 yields 0.036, 12.3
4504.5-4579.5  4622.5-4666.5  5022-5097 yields 0.016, 12.6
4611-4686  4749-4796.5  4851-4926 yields -0.011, 12.1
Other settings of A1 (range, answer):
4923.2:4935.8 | 11.9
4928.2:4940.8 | 12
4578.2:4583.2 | 13.9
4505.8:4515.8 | 12.5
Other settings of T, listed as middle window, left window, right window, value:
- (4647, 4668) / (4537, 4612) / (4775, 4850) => 0.60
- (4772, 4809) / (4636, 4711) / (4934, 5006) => 0.34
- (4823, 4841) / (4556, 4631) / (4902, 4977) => 0.56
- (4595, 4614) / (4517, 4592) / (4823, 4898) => 0.92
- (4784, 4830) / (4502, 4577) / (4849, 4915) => -0.85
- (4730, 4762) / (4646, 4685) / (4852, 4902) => -0.11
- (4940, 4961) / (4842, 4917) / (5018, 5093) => -1.48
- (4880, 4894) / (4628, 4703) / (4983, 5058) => -0.55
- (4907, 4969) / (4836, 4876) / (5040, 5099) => -2.94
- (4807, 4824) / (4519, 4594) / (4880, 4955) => 0.48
